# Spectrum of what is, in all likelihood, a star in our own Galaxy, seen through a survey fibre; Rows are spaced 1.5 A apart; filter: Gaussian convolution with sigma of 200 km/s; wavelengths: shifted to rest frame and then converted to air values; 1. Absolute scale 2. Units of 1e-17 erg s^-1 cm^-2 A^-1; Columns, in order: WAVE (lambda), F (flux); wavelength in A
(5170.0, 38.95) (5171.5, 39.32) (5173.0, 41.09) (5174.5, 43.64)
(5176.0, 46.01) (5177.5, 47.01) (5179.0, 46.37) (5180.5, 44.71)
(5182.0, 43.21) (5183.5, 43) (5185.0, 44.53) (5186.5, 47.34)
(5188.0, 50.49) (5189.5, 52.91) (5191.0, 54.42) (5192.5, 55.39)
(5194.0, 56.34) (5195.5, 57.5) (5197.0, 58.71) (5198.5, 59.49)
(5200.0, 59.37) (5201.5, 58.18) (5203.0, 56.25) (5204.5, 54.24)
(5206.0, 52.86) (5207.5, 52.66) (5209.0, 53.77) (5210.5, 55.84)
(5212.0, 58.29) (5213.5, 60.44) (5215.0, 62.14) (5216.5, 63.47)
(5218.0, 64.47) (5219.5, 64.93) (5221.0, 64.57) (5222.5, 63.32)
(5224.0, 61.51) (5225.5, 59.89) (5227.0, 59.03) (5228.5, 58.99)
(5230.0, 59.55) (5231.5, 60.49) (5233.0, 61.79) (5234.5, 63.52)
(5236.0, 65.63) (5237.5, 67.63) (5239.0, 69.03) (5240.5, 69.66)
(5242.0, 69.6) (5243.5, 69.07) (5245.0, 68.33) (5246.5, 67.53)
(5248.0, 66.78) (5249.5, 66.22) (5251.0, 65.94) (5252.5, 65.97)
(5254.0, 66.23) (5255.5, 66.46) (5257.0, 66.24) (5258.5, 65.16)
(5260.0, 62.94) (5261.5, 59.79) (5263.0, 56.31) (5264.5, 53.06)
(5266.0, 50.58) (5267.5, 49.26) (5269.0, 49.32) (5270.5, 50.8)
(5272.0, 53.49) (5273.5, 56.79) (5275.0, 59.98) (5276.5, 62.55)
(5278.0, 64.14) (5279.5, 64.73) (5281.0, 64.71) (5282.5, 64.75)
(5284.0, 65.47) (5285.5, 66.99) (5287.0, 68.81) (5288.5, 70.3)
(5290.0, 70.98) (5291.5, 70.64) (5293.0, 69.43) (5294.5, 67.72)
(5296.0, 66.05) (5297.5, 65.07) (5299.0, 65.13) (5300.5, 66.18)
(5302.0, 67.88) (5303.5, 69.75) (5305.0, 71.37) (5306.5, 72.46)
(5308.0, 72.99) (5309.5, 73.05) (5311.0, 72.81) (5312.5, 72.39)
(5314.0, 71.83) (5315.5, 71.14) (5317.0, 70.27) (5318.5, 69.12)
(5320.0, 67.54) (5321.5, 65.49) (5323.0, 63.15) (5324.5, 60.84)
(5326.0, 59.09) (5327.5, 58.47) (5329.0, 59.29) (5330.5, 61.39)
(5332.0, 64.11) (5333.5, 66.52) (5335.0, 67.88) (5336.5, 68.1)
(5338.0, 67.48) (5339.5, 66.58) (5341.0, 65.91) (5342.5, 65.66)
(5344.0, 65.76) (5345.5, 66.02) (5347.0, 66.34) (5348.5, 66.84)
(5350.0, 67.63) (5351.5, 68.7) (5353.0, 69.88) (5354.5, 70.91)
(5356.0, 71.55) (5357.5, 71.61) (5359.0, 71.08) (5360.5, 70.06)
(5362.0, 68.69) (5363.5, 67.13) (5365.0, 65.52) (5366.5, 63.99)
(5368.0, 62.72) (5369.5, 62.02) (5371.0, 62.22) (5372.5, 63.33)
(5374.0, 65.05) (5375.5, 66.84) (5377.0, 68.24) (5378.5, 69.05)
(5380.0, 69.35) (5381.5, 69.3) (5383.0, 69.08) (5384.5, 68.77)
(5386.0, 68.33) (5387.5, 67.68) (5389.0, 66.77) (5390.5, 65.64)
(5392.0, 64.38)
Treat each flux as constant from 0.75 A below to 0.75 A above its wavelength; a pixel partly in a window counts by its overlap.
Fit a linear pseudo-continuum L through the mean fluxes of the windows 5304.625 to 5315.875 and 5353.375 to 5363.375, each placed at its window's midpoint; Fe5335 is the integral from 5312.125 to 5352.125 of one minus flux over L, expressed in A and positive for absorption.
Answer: 3.06 A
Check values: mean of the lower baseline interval 72.3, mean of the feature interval 66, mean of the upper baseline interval 70.4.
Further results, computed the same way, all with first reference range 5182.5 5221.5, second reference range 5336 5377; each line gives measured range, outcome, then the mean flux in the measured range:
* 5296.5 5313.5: -1.8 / 69.9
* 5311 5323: -1.0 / 69.5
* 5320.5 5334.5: 0.6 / 62.2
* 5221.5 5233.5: -0.6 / 60.6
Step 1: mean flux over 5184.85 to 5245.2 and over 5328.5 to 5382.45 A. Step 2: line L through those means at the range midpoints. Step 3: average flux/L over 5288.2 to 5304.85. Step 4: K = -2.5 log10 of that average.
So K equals -0.07 mag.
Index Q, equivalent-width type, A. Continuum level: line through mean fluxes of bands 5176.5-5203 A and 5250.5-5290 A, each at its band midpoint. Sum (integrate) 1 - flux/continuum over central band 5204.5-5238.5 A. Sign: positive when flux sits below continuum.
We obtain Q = -3.07 A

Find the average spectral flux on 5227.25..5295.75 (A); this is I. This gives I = 63.4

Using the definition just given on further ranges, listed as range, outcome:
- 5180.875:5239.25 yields 57.6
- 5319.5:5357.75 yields 65.8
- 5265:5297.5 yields 62.3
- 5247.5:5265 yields 63.5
